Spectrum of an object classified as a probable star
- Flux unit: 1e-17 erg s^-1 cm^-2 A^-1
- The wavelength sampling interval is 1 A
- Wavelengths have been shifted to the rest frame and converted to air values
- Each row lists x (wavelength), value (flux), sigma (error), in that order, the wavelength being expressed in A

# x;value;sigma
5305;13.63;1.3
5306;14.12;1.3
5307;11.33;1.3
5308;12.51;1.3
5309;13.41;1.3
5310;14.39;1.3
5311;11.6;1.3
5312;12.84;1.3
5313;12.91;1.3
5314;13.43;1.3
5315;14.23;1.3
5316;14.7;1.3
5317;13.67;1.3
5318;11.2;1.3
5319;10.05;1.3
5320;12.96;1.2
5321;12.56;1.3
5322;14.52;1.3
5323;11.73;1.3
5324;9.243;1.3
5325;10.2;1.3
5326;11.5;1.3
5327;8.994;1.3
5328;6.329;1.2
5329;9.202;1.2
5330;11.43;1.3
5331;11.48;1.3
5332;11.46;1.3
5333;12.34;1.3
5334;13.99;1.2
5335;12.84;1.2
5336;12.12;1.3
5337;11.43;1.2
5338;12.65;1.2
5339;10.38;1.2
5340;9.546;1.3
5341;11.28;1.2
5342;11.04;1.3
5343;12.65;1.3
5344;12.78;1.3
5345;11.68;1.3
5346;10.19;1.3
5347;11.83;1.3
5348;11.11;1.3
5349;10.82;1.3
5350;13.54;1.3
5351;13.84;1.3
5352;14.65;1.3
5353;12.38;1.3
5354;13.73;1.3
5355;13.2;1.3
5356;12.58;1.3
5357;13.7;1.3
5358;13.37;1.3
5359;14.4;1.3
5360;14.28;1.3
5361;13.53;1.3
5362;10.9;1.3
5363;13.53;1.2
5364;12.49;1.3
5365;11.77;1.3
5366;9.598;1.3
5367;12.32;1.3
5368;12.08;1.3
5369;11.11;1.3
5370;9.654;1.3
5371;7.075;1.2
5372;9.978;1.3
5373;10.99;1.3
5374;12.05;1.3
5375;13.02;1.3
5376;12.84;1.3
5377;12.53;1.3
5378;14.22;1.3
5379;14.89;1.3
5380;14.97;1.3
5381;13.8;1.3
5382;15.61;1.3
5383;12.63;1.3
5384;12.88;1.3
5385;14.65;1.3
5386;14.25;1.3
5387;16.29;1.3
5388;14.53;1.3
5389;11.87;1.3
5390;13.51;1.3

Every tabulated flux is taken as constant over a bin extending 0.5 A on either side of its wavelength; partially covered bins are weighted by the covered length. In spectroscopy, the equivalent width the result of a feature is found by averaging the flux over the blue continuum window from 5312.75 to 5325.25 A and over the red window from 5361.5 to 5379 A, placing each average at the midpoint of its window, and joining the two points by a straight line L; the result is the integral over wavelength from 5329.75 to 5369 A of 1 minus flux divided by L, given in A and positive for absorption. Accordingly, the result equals -1.0 A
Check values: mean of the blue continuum 12.5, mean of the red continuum 11.6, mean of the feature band 12.3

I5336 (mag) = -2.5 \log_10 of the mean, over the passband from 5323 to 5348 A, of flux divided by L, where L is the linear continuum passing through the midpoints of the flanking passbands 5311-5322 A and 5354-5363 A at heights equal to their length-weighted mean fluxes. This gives 0.175 mag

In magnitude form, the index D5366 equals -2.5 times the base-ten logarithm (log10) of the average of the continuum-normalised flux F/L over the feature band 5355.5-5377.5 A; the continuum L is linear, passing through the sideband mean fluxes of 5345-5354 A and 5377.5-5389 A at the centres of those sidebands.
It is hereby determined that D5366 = 0.11 mag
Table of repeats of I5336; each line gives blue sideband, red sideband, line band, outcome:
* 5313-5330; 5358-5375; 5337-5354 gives -0.027 mag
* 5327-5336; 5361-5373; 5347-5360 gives -0.184 mag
